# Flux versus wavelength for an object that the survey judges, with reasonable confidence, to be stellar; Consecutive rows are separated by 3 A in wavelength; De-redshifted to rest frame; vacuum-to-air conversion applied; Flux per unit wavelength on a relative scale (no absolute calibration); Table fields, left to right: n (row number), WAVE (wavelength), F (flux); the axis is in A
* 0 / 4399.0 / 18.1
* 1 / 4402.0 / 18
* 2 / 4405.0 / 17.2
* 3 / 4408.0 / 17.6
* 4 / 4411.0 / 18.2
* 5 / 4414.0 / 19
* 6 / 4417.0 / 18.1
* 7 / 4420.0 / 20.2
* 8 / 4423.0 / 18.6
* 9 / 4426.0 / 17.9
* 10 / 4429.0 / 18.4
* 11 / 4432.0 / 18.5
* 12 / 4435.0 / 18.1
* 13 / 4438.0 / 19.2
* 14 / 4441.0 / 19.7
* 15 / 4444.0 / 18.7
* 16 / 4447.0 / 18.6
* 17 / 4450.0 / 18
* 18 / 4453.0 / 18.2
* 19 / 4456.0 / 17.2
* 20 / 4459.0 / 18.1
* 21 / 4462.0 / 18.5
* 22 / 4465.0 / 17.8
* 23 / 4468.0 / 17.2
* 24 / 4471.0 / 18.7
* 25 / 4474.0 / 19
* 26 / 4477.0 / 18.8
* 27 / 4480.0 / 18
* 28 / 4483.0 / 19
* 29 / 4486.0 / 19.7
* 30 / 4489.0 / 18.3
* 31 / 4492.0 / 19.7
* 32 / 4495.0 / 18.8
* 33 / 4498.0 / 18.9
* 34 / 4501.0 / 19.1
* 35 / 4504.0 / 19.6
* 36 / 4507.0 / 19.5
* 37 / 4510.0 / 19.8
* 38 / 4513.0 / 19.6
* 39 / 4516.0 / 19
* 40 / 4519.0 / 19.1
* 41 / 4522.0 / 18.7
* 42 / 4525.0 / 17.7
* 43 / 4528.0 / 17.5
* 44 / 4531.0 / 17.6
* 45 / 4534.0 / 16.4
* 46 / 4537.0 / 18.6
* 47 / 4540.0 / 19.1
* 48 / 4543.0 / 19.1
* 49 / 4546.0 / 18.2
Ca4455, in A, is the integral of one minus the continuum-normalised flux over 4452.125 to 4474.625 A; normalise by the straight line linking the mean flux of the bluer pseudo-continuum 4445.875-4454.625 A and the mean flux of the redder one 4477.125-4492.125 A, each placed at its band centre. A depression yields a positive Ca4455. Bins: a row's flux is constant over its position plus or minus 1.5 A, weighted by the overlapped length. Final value 0.52 A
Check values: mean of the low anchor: 18.2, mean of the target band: 18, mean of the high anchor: 18.9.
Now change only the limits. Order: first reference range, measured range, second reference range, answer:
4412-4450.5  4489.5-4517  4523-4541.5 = -1.8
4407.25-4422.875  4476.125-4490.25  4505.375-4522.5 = 0.3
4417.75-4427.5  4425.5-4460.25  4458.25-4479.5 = 0.4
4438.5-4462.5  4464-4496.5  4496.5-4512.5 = 0.5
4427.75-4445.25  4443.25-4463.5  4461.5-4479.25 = 0.4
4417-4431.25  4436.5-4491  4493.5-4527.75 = 1.0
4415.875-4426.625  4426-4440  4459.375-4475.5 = 0.1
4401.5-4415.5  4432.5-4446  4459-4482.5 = -0.5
